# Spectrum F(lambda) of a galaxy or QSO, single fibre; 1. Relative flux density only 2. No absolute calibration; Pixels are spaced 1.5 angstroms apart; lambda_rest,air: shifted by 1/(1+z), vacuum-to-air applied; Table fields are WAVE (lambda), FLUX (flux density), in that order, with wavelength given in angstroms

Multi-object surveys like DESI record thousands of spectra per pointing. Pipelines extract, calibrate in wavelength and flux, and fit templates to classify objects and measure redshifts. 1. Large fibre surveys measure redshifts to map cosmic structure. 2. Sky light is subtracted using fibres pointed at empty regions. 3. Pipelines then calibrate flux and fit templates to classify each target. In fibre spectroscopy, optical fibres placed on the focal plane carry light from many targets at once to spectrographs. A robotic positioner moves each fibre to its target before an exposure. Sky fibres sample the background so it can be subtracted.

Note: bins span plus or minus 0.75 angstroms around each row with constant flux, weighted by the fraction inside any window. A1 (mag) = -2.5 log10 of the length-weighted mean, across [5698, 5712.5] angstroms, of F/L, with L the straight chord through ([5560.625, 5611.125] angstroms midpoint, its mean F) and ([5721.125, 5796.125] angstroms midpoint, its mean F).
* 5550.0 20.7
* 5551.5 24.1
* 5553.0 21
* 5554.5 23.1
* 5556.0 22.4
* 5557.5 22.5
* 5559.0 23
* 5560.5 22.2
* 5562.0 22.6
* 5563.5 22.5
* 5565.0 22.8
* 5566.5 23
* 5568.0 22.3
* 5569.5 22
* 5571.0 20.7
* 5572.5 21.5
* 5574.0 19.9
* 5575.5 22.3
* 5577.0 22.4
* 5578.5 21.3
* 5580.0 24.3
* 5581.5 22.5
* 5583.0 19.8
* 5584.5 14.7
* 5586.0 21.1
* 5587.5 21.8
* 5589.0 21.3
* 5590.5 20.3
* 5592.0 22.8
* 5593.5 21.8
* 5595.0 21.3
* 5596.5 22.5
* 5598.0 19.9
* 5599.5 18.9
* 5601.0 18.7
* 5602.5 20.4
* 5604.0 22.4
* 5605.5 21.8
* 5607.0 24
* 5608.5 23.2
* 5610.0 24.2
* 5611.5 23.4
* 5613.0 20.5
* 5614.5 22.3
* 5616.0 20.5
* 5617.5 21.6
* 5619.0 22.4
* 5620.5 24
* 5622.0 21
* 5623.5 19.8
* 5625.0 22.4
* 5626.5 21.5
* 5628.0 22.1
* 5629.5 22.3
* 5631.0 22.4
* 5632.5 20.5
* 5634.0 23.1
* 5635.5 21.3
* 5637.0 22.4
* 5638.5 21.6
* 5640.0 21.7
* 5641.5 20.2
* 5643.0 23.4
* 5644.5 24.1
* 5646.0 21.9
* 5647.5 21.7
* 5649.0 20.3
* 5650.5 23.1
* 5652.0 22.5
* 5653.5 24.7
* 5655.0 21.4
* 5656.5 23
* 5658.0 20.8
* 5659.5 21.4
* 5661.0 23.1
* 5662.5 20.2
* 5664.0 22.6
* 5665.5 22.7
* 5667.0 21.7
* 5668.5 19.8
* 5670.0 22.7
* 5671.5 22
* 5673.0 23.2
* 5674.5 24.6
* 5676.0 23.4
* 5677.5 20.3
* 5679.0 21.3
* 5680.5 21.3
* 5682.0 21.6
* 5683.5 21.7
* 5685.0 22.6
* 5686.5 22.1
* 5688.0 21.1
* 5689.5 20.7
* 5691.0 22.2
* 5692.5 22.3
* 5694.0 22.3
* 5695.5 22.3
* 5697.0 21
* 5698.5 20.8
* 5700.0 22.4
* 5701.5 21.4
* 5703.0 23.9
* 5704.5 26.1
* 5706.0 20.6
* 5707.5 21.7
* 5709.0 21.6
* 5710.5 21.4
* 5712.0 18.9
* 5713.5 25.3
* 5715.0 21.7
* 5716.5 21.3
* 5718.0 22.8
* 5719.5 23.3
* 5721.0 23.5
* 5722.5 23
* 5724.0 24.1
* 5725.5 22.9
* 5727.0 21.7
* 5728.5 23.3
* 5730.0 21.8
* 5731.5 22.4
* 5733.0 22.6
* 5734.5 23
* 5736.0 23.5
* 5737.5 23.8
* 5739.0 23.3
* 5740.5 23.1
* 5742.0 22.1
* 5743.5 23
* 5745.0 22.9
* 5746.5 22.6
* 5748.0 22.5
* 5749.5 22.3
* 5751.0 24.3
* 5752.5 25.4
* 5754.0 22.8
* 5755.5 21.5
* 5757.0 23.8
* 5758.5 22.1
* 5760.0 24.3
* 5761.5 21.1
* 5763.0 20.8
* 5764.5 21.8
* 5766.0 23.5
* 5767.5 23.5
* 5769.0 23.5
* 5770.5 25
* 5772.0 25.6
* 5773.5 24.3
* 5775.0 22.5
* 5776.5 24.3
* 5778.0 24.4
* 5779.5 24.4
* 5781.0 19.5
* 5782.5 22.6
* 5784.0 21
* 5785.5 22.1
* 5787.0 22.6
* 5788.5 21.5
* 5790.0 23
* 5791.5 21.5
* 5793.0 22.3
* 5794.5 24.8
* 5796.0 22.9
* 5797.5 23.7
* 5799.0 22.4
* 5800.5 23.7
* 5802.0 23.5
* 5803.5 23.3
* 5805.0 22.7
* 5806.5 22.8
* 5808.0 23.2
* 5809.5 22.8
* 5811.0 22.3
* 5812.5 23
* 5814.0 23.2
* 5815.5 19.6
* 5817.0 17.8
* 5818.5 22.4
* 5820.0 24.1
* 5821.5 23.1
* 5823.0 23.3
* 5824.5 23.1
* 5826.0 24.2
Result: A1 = 0.03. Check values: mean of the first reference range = 21.6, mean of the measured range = 21.9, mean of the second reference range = 22.9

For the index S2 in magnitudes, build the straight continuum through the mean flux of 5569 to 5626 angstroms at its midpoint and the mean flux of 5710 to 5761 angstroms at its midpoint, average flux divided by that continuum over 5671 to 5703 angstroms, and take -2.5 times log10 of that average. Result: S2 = 0.02 mag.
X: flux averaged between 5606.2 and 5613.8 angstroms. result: 23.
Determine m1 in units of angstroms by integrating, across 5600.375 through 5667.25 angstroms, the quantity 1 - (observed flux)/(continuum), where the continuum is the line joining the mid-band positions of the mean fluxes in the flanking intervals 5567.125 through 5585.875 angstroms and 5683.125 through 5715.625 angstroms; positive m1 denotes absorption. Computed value -1.4 angstroms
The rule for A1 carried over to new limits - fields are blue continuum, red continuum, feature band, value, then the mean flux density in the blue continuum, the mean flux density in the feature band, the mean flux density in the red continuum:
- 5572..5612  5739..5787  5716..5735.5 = -0.006 mag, 21.4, 22.8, 23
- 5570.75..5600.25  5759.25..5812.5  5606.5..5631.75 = -0.041 mag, 21.1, 22.2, 22.9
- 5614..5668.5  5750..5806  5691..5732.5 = 0.007 mag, 22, 22.4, 23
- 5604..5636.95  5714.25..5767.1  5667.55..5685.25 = 0.020 mag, 22.1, 22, 22.8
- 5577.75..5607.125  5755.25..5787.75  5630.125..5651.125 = -0.022 mag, 21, 22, 22.9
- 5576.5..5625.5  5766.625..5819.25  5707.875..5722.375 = 0.002 mag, 21.5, 22.2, 22.8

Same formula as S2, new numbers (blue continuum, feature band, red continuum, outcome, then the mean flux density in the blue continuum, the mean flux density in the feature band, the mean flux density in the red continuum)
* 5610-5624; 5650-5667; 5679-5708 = -0.016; 21.9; 22.3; 22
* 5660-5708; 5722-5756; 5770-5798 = -0.018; 22.1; 23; 23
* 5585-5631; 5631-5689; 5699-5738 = 0.003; 21.6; 22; 22.6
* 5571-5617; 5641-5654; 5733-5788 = -0.026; 21.4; 22.4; 23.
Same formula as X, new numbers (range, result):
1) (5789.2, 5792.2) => 22.2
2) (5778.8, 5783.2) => 22.1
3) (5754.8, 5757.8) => 22.7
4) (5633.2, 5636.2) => 22.2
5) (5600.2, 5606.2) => 20.8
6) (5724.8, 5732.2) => 22.4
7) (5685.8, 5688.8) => 21.6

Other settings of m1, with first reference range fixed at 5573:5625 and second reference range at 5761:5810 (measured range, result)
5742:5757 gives -0.2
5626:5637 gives -0.1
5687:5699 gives 0.3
